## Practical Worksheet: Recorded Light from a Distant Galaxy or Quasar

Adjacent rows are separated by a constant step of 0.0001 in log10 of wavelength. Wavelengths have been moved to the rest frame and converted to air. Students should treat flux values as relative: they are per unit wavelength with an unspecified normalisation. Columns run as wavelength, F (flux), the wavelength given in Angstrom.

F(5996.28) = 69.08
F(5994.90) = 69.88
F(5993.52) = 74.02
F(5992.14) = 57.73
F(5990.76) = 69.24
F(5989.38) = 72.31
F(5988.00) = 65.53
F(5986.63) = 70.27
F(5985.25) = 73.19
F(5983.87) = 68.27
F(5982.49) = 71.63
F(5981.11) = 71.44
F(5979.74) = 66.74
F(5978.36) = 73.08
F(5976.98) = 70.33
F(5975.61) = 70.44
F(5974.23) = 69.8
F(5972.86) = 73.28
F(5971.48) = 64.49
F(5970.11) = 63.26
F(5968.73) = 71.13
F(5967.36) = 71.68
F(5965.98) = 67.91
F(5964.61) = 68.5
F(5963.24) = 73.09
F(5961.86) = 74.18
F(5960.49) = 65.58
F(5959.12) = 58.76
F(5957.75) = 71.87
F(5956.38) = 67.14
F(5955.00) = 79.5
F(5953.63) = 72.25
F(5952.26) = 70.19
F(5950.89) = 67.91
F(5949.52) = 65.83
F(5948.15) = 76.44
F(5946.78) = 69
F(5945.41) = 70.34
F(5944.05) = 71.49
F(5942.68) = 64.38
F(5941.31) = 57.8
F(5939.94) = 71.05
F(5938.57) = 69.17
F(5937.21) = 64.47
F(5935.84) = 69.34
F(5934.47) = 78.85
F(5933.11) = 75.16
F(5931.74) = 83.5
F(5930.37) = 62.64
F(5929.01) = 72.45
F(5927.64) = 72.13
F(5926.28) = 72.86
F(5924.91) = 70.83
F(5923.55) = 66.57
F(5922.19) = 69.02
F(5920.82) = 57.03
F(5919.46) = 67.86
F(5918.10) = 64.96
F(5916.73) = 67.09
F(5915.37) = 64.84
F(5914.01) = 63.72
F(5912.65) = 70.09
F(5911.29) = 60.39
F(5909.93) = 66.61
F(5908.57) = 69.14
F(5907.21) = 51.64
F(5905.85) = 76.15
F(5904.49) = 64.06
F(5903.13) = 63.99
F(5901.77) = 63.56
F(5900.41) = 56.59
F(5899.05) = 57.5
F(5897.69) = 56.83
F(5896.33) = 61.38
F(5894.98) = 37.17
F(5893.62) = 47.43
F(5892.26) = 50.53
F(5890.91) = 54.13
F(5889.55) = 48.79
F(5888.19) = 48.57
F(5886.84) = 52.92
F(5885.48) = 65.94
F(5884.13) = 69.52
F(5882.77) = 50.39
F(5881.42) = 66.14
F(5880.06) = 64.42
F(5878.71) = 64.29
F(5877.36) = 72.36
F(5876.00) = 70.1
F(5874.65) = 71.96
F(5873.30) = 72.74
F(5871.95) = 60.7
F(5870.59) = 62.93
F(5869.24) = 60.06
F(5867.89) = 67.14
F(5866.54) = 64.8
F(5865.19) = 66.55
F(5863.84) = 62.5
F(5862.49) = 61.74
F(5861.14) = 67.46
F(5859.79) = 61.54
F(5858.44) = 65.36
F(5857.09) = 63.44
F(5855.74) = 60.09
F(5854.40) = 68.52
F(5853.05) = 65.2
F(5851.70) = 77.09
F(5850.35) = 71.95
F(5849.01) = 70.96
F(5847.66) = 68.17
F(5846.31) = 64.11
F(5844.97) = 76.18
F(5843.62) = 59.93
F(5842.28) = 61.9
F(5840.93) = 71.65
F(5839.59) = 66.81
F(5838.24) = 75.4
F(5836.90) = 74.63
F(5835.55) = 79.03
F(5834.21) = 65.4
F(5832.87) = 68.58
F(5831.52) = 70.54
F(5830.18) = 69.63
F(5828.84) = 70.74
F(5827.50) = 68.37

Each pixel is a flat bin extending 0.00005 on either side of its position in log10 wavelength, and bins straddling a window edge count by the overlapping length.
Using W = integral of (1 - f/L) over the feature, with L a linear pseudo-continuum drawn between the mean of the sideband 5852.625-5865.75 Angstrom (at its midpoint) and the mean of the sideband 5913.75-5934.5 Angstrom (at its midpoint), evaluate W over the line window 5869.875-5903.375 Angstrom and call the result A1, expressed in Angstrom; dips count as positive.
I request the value 3.4 Angstrom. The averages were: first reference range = 64.2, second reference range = 69.2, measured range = 59.6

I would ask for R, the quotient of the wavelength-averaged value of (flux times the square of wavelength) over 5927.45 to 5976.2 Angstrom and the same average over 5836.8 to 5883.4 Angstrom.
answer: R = 1.08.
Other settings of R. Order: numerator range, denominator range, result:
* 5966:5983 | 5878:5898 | 1.28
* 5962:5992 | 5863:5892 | 1.15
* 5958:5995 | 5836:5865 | 1.07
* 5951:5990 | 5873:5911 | 1.19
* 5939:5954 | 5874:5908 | 1.18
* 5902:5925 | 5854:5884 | 1.02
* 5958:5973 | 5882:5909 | 1.22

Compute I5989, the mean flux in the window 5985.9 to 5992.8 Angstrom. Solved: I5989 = 67.1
